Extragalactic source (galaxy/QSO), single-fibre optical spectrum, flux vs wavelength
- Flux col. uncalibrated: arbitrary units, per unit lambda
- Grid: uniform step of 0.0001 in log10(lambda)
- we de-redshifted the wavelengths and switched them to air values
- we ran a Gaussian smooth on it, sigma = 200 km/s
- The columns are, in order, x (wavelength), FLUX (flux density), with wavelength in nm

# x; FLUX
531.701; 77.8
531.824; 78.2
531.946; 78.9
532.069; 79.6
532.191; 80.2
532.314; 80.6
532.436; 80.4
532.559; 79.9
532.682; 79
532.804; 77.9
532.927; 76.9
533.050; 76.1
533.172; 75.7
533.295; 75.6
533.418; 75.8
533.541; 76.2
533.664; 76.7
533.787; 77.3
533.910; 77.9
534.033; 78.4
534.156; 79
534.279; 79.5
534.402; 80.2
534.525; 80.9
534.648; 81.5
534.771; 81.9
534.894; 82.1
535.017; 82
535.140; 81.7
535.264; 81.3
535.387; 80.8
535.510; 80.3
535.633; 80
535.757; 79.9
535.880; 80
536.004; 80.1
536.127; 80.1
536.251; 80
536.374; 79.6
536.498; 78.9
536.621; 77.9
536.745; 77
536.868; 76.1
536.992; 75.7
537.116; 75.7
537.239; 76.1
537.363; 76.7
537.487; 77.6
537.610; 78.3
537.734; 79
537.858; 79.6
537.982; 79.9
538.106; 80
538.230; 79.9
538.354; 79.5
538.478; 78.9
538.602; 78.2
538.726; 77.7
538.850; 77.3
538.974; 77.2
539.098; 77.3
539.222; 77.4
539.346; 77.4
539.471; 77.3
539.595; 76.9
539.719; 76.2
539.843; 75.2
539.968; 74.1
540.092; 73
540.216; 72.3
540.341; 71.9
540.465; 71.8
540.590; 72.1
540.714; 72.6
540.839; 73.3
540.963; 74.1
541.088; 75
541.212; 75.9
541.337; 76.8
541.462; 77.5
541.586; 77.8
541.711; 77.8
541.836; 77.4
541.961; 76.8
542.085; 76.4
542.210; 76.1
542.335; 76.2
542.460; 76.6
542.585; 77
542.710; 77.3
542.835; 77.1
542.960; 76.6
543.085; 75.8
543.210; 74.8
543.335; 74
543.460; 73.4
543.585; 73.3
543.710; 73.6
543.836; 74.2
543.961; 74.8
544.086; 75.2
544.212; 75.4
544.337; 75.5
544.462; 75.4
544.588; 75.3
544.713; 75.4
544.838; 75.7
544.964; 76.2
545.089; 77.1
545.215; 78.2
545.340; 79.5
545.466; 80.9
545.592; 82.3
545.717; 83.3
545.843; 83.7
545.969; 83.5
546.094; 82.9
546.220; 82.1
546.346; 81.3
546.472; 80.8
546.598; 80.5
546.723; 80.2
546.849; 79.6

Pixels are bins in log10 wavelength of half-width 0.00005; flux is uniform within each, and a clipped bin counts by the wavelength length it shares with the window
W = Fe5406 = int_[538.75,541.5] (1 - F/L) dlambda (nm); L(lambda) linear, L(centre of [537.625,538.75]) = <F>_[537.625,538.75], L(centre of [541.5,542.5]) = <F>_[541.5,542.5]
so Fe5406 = 0.102 nm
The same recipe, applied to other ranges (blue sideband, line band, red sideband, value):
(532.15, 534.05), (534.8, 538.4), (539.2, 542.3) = -0.12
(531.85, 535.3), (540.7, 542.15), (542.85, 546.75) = 0.04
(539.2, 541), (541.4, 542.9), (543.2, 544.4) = -0.05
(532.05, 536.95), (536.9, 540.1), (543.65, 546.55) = 0.06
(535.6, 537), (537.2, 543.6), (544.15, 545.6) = 0.14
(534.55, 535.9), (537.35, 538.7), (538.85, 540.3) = -0.02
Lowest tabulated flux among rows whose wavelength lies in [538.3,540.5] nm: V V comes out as 71.8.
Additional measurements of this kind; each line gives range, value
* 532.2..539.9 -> 75.2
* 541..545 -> 73.3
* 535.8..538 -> 75.7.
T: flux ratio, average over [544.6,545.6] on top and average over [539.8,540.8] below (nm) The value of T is 1.07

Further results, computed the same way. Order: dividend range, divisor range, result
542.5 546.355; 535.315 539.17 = 0.98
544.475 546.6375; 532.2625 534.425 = 1.02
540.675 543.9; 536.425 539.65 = 0.97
